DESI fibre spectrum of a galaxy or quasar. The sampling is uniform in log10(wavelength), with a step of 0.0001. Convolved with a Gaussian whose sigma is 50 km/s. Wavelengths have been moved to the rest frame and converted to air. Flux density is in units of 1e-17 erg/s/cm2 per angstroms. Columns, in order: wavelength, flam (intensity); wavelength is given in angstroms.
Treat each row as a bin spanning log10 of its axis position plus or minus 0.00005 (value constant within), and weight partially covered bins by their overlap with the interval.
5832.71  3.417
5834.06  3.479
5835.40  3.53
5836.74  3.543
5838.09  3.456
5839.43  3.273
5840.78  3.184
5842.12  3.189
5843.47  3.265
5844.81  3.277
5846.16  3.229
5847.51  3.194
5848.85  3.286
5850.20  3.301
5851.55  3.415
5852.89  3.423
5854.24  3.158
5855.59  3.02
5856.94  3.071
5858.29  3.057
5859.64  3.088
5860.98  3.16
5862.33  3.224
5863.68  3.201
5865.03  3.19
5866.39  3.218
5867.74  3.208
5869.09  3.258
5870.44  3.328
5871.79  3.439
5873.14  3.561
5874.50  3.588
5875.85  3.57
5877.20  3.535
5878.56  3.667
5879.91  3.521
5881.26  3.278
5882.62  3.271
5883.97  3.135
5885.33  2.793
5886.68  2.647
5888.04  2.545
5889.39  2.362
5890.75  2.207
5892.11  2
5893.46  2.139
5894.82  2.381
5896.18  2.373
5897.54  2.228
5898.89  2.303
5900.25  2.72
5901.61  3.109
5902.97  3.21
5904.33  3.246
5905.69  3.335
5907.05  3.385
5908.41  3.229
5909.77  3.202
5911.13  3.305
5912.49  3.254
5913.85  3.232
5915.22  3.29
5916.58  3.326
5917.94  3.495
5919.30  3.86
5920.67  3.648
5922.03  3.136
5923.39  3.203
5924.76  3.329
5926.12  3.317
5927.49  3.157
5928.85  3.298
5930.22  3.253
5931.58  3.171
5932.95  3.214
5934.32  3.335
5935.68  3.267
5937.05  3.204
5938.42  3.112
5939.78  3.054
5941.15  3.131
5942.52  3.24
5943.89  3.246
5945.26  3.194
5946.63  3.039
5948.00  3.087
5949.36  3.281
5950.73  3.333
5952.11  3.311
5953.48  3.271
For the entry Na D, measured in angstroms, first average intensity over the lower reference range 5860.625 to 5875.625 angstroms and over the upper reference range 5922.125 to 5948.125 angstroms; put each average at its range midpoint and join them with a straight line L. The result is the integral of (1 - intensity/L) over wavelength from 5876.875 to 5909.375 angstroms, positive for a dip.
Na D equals 4.2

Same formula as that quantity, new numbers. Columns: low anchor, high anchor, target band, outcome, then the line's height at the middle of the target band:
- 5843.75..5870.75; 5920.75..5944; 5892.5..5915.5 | 2.2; 3.22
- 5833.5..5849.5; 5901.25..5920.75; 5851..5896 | 3.5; 3.33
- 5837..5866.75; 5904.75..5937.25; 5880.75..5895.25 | 2.9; 3.27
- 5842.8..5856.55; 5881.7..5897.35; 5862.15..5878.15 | -2.7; 2.88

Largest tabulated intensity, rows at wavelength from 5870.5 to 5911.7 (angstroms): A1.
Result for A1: 3.667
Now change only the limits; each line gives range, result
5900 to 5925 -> 3.86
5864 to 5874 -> 3.561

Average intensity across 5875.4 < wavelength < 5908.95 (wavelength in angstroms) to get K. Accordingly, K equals 2.88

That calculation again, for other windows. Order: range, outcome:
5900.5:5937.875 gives 3.29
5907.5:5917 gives 3.26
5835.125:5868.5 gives 3.24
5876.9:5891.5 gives 2.98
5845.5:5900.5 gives 3.03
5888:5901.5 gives 2.35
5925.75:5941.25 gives 3.21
